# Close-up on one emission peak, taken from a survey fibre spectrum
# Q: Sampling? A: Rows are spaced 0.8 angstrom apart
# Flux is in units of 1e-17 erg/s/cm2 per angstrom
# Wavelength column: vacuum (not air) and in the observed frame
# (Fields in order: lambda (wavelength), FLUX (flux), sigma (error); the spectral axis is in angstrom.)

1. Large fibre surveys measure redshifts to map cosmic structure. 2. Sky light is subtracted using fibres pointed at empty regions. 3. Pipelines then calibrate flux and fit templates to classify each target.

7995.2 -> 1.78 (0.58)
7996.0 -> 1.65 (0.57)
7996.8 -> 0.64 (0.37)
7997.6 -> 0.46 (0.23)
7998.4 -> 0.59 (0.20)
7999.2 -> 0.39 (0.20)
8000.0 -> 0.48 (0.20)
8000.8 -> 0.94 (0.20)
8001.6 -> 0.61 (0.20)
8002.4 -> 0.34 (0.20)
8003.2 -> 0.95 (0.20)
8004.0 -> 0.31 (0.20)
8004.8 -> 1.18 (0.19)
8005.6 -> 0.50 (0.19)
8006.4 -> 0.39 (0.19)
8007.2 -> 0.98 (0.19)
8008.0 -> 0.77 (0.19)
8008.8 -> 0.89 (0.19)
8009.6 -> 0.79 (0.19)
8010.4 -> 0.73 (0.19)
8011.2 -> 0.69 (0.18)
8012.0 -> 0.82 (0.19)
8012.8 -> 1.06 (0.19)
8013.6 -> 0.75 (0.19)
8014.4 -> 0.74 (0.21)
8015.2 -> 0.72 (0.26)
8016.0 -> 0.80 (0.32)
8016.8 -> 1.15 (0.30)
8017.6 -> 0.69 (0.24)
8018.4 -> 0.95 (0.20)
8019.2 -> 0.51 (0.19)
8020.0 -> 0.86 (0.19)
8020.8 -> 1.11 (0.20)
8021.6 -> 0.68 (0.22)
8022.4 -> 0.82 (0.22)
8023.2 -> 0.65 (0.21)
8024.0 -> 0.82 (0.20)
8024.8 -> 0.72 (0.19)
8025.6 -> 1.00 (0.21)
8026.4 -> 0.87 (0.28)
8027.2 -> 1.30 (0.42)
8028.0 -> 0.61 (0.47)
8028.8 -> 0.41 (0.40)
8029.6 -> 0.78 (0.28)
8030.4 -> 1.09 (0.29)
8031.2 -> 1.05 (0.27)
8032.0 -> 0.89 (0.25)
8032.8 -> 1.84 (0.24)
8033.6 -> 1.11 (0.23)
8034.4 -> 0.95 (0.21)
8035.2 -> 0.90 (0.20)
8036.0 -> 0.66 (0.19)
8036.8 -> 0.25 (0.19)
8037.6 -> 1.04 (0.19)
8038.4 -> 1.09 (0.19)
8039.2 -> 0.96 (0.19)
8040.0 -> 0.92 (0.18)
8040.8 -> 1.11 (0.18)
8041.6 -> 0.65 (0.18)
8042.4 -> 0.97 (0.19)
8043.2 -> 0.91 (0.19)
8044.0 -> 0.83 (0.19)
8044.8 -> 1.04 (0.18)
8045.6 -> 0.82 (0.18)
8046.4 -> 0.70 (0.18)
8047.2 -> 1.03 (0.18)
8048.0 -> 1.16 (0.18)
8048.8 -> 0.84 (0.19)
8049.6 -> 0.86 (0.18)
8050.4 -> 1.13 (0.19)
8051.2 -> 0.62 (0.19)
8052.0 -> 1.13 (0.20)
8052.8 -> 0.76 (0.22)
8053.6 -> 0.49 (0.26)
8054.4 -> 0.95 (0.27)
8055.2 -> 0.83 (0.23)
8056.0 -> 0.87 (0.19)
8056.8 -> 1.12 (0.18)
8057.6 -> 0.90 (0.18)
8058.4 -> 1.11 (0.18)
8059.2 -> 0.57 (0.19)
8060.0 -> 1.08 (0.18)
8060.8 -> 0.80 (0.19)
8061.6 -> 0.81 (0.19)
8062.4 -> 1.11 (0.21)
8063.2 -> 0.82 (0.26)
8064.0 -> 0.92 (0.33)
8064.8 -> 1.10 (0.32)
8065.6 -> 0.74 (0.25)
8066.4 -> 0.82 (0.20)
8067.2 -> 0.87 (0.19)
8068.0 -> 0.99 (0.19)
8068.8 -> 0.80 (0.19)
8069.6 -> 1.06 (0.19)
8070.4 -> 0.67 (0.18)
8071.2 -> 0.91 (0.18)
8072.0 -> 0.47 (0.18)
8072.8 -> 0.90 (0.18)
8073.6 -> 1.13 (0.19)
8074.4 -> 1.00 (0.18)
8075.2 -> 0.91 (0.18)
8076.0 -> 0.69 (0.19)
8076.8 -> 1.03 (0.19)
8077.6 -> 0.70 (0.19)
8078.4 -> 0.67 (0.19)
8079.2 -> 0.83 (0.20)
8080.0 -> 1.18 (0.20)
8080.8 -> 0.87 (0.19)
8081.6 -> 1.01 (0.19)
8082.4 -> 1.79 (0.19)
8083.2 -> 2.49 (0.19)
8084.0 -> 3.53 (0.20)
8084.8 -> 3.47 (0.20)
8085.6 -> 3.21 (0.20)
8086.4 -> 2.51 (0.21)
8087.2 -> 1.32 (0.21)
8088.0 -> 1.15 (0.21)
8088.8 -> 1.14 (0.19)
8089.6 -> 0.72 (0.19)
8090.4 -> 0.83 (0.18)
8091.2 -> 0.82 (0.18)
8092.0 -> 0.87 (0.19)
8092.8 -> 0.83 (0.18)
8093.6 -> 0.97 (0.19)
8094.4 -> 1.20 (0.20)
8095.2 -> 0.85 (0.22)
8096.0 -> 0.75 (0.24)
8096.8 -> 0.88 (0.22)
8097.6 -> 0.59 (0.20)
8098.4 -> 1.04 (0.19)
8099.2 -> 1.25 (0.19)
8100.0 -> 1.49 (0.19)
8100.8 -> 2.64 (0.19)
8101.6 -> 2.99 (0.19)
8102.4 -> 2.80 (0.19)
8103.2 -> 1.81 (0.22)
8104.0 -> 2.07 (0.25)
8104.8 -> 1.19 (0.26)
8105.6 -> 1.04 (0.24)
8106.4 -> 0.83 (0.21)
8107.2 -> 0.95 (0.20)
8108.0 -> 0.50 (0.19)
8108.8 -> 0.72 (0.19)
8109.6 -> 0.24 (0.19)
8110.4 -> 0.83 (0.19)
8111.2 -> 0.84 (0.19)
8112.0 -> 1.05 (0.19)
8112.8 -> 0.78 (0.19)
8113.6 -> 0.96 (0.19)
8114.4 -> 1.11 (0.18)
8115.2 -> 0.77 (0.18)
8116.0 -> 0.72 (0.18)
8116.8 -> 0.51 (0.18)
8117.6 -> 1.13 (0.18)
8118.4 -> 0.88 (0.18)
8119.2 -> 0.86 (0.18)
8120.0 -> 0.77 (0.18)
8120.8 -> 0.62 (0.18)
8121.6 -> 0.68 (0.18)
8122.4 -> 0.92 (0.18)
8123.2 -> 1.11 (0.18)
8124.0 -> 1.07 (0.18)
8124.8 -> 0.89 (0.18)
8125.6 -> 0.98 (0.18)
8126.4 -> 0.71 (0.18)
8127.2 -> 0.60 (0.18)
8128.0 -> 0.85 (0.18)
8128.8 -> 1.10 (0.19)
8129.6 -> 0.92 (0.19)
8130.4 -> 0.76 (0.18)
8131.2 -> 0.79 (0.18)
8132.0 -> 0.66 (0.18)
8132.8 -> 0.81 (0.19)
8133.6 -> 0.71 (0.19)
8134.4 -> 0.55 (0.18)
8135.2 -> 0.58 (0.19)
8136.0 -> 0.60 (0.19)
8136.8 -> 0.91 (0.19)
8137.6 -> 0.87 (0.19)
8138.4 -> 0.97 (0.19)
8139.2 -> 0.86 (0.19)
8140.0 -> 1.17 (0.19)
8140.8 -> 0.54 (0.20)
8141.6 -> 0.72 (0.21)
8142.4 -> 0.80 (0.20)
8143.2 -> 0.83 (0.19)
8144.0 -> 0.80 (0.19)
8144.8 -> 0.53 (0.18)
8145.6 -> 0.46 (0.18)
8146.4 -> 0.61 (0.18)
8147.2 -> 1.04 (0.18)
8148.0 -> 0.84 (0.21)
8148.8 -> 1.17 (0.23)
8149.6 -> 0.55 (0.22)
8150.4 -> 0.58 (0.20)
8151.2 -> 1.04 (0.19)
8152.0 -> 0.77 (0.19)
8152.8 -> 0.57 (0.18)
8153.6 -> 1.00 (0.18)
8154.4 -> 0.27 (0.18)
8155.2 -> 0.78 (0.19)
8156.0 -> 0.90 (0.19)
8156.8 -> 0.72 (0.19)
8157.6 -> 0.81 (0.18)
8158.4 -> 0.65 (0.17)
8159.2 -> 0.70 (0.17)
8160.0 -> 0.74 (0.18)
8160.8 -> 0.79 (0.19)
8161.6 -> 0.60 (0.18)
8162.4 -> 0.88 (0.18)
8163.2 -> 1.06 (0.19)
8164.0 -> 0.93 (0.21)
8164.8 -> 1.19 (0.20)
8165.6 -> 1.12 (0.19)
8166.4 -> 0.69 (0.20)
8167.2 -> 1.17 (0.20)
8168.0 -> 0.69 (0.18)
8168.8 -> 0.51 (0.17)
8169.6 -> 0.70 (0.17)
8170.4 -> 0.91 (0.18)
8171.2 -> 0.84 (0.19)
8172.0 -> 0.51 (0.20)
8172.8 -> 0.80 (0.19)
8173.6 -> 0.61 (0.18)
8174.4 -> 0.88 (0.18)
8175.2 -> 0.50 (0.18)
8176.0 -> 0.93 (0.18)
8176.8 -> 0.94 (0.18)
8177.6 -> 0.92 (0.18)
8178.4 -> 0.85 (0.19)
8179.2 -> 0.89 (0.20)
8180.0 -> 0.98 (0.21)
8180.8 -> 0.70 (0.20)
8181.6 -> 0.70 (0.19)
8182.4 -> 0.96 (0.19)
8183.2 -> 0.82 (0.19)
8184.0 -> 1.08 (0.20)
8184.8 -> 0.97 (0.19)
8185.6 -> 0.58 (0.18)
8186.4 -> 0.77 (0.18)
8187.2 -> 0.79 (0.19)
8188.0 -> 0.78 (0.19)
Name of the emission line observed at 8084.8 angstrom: [S II]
